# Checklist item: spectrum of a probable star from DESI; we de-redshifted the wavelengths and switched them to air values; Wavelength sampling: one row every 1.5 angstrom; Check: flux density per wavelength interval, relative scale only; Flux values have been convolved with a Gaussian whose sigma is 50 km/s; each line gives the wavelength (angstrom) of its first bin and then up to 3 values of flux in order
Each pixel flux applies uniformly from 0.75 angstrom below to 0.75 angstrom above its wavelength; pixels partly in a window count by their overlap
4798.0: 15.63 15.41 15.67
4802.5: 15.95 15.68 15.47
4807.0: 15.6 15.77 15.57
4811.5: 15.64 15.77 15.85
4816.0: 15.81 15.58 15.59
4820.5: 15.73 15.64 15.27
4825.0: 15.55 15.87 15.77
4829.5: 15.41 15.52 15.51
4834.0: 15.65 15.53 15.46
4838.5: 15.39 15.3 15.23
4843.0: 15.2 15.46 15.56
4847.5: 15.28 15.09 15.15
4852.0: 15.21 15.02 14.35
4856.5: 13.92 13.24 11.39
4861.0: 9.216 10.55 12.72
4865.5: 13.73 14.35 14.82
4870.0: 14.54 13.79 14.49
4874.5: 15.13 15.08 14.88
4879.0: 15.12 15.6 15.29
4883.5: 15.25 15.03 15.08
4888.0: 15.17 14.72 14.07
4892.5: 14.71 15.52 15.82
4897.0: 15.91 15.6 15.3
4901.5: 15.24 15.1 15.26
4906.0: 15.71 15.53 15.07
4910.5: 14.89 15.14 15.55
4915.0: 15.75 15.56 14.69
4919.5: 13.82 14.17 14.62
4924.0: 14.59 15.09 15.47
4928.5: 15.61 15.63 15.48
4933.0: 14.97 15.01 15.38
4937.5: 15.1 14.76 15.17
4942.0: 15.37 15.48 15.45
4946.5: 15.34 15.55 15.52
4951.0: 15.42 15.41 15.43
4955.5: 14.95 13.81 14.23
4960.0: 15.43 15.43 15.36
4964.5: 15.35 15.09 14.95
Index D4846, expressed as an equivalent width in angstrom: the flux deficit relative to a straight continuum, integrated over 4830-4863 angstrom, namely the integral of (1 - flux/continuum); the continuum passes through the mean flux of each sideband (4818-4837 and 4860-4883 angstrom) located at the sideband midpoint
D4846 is 0.9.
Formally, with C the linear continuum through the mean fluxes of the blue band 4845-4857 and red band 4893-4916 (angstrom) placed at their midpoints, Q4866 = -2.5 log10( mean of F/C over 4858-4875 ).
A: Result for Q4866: 0.15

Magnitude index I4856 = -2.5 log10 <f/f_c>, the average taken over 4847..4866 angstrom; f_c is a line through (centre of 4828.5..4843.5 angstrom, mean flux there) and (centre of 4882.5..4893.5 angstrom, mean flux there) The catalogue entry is 0.14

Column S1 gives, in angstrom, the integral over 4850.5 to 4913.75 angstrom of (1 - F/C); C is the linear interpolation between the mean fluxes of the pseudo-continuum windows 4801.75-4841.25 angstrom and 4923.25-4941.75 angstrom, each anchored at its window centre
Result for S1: 3.3 angstrom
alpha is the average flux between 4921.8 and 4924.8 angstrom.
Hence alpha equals 14.6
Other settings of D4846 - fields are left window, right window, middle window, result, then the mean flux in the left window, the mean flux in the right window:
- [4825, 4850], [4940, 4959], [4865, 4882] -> 0.7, 15.5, 15.2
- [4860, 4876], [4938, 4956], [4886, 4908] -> -1.8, 13.4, 15.3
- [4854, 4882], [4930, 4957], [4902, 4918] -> -0.8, 13.8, 15.3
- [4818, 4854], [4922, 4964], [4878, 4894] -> 0.3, 15.4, 15.2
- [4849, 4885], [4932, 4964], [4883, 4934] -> -1.8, 14.1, 15.2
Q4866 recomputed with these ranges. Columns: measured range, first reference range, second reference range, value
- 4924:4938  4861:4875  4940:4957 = -0.03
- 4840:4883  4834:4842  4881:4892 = 0.07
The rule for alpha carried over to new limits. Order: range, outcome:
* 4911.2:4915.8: 15.5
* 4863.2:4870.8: 14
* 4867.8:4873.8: 14.4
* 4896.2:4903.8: 15.4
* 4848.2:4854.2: 15.1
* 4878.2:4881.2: 15.3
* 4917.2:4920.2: 14.3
